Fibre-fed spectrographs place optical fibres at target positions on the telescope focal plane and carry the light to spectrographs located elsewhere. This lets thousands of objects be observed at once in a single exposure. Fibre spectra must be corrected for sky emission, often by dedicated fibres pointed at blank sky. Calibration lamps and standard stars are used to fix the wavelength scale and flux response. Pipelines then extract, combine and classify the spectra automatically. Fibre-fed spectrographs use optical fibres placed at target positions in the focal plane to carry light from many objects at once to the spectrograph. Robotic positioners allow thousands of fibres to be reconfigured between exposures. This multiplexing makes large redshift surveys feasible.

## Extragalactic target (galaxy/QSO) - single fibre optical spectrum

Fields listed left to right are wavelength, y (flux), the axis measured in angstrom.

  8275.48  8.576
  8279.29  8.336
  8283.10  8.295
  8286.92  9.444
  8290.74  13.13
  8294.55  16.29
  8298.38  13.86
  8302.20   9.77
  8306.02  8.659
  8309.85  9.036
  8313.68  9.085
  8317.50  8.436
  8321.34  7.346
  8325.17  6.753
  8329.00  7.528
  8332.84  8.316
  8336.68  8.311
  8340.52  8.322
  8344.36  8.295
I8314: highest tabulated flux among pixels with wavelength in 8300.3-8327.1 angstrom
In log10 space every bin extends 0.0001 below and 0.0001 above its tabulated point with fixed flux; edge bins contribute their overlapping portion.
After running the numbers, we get 9.77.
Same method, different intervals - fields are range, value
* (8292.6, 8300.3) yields 16.29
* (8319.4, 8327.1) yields 7.346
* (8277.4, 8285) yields 8.336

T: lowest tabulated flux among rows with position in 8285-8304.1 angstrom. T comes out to 9.444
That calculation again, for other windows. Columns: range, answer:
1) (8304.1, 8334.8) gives 6.753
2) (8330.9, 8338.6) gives 8.311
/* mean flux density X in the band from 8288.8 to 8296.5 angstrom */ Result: 14.7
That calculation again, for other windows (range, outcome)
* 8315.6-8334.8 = 7.67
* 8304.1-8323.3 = 8.51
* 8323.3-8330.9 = 7.15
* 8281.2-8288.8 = 8.86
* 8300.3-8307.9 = 9.22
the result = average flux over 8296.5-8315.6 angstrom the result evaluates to 10.1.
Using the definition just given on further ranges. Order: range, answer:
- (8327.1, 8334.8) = 7.92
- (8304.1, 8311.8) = 8.85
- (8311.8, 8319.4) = 8.77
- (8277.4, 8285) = 8.32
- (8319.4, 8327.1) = 7.05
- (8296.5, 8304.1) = 11.8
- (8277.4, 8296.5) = 11.1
